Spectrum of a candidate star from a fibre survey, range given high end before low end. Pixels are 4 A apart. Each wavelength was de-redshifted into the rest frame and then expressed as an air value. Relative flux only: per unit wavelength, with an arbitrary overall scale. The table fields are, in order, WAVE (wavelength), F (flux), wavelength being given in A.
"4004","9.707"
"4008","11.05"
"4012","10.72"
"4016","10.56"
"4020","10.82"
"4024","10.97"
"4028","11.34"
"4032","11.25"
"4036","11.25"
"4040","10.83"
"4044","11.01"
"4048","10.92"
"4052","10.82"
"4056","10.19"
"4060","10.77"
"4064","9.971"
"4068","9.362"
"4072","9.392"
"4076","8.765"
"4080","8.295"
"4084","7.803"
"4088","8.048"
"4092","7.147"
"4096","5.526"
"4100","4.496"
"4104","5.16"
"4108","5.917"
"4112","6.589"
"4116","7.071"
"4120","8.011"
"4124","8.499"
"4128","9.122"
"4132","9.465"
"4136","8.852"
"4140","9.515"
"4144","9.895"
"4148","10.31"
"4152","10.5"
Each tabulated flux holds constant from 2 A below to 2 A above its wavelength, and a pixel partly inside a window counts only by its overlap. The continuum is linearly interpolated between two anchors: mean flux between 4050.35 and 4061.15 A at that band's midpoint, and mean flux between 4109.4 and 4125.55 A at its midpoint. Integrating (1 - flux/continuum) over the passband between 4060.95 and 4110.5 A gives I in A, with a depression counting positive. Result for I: 8.7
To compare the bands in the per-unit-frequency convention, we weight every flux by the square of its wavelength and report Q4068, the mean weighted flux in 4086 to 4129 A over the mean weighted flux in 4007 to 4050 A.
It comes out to 0.65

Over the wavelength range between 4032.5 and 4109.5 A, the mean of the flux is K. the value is 8.79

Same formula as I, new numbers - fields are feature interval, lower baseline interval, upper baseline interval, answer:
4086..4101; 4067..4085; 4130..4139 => 4.1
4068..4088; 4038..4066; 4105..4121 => 0.9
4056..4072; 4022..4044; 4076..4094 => -1.3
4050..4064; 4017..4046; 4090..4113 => -2.1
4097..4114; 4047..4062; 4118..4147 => 7.2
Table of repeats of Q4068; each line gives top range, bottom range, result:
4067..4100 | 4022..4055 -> 0.72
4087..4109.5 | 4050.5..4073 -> 0.60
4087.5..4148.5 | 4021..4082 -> 0.77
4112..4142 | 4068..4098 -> 1.09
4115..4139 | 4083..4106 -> 1.39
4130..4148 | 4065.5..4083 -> 1.10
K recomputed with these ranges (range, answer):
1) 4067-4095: 8.26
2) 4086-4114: 6.13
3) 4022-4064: 10.9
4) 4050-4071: 10.2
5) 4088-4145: 7.5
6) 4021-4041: 11.1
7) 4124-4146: 9.29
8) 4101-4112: 5.63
